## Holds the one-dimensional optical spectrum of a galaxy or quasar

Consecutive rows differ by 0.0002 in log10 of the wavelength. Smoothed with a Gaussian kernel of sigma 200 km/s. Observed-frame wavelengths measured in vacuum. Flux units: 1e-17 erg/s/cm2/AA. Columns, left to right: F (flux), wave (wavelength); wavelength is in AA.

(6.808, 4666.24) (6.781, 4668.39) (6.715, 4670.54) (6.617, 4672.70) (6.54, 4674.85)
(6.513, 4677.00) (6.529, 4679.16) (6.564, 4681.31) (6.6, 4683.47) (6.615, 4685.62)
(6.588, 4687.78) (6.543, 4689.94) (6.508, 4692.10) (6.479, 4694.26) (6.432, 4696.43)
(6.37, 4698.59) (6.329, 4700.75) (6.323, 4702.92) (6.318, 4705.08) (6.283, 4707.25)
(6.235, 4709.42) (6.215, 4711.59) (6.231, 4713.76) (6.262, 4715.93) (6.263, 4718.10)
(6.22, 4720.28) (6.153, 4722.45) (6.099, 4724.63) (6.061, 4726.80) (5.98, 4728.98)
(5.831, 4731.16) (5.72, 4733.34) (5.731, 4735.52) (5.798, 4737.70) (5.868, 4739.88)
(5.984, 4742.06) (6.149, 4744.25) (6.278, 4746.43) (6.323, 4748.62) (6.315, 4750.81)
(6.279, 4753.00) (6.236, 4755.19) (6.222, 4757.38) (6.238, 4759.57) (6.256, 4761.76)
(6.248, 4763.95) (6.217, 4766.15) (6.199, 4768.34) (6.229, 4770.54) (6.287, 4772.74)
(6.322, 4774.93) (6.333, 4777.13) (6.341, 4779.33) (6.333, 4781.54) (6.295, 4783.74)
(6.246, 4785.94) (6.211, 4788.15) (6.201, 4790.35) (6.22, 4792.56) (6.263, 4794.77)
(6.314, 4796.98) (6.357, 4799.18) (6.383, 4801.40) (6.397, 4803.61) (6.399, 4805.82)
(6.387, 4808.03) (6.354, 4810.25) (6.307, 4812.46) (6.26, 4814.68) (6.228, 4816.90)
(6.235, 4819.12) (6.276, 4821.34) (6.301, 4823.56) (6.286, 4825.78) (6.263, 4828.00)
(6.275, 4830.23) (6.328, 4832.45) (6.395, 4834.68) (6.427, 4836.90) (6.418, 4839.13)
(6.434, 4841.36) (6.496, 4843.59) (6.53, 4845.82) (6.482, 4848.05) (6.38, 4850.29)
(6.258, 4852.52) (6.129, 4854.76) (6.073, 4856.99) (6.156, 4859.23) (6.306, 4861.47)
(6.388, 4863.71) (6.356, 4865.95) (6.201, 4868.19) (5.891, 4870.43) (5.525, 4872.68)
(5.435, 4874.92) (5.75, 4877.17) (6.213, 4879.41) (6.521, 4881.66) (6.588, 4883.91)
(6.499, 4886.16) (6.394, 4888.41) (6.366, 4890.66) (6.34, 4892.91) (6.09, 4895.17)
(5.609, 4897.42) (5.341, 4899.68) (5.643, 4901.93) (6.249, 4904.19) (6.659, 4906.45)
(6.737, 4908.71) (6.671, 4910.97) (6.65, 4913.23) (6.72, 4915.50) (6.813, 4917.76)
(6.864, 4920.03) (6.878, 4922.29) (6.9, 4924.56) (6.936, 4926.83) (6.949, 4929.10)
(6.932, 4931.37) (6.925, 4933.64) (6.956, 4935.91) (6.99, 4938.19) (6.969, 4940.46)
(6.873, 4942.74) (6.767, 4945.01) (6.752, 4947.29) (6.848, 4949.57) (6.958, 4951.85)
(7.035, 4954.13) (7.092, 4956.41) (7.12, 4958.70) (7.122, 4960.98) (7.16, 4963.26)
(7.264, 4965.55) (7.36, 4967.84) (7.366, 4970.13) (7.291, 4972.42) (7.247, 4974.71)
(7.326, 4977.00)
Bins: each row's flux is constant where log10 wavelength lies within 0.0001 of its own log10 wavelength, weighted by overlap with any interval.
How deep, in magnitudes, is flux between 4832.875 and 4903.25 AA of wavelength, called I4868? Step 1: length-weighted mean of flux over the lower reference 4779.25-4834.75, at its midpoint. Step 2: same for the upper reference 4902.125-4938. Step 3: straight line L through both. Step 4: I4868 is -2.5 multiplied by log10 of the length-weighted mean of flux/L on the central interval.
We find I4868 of 0.06 mag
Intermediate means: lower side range 6.3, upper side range 6.76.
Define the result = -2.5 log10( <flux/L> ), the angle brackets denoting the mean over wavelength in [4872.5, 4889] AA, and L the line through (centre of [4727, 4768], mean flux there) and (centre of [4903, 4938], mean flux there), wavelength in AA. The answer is 0.083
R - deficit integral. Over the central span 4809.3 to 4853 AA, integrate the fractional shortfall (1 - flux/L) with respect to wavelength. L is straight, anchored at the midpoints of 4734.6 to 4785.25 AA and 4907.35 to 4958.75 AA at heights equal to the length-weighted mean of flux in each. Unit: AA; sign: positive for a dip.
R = 0.9 AA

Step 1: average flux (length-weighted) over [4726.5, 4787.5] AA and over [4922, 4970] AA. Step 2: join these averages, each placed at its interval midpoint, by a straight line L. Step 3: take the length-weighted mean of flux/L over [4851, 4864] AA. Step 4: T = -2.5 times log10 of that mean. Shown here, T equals 0.07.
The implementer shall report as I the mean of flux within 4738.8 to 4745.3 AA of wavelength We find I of 6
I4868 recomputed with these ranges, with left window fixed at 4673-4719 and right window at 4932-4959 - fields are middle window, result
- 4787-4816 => 0.05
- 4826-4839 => 0.06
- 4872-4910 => 0.12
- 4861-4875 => 0.12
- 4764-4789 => 0.05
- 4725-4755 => 0.08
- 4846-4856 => 0.07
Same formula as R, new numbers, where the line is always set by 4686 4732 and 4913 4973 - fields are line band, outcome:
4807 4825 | 0.8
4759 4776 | 0.5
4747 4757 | 0.2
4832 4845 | 0.5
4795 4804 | 0.3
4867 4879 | 1.7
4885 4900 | 1.5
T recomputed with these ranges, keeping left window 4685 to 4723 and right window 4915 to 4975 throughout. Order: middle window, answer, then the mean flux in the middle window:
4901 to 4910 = 0.09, 6.34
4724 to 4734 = 0.08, 5.94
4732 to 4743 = 0.11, 5.82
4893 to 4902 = 0.19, 5.75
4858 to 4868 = 0.08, 6.29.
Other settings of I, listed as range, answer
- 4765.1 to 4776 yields 6.26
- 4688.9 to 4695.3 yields 6.51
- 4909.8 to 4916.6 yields 6.68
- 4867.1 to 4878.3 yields 5.76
